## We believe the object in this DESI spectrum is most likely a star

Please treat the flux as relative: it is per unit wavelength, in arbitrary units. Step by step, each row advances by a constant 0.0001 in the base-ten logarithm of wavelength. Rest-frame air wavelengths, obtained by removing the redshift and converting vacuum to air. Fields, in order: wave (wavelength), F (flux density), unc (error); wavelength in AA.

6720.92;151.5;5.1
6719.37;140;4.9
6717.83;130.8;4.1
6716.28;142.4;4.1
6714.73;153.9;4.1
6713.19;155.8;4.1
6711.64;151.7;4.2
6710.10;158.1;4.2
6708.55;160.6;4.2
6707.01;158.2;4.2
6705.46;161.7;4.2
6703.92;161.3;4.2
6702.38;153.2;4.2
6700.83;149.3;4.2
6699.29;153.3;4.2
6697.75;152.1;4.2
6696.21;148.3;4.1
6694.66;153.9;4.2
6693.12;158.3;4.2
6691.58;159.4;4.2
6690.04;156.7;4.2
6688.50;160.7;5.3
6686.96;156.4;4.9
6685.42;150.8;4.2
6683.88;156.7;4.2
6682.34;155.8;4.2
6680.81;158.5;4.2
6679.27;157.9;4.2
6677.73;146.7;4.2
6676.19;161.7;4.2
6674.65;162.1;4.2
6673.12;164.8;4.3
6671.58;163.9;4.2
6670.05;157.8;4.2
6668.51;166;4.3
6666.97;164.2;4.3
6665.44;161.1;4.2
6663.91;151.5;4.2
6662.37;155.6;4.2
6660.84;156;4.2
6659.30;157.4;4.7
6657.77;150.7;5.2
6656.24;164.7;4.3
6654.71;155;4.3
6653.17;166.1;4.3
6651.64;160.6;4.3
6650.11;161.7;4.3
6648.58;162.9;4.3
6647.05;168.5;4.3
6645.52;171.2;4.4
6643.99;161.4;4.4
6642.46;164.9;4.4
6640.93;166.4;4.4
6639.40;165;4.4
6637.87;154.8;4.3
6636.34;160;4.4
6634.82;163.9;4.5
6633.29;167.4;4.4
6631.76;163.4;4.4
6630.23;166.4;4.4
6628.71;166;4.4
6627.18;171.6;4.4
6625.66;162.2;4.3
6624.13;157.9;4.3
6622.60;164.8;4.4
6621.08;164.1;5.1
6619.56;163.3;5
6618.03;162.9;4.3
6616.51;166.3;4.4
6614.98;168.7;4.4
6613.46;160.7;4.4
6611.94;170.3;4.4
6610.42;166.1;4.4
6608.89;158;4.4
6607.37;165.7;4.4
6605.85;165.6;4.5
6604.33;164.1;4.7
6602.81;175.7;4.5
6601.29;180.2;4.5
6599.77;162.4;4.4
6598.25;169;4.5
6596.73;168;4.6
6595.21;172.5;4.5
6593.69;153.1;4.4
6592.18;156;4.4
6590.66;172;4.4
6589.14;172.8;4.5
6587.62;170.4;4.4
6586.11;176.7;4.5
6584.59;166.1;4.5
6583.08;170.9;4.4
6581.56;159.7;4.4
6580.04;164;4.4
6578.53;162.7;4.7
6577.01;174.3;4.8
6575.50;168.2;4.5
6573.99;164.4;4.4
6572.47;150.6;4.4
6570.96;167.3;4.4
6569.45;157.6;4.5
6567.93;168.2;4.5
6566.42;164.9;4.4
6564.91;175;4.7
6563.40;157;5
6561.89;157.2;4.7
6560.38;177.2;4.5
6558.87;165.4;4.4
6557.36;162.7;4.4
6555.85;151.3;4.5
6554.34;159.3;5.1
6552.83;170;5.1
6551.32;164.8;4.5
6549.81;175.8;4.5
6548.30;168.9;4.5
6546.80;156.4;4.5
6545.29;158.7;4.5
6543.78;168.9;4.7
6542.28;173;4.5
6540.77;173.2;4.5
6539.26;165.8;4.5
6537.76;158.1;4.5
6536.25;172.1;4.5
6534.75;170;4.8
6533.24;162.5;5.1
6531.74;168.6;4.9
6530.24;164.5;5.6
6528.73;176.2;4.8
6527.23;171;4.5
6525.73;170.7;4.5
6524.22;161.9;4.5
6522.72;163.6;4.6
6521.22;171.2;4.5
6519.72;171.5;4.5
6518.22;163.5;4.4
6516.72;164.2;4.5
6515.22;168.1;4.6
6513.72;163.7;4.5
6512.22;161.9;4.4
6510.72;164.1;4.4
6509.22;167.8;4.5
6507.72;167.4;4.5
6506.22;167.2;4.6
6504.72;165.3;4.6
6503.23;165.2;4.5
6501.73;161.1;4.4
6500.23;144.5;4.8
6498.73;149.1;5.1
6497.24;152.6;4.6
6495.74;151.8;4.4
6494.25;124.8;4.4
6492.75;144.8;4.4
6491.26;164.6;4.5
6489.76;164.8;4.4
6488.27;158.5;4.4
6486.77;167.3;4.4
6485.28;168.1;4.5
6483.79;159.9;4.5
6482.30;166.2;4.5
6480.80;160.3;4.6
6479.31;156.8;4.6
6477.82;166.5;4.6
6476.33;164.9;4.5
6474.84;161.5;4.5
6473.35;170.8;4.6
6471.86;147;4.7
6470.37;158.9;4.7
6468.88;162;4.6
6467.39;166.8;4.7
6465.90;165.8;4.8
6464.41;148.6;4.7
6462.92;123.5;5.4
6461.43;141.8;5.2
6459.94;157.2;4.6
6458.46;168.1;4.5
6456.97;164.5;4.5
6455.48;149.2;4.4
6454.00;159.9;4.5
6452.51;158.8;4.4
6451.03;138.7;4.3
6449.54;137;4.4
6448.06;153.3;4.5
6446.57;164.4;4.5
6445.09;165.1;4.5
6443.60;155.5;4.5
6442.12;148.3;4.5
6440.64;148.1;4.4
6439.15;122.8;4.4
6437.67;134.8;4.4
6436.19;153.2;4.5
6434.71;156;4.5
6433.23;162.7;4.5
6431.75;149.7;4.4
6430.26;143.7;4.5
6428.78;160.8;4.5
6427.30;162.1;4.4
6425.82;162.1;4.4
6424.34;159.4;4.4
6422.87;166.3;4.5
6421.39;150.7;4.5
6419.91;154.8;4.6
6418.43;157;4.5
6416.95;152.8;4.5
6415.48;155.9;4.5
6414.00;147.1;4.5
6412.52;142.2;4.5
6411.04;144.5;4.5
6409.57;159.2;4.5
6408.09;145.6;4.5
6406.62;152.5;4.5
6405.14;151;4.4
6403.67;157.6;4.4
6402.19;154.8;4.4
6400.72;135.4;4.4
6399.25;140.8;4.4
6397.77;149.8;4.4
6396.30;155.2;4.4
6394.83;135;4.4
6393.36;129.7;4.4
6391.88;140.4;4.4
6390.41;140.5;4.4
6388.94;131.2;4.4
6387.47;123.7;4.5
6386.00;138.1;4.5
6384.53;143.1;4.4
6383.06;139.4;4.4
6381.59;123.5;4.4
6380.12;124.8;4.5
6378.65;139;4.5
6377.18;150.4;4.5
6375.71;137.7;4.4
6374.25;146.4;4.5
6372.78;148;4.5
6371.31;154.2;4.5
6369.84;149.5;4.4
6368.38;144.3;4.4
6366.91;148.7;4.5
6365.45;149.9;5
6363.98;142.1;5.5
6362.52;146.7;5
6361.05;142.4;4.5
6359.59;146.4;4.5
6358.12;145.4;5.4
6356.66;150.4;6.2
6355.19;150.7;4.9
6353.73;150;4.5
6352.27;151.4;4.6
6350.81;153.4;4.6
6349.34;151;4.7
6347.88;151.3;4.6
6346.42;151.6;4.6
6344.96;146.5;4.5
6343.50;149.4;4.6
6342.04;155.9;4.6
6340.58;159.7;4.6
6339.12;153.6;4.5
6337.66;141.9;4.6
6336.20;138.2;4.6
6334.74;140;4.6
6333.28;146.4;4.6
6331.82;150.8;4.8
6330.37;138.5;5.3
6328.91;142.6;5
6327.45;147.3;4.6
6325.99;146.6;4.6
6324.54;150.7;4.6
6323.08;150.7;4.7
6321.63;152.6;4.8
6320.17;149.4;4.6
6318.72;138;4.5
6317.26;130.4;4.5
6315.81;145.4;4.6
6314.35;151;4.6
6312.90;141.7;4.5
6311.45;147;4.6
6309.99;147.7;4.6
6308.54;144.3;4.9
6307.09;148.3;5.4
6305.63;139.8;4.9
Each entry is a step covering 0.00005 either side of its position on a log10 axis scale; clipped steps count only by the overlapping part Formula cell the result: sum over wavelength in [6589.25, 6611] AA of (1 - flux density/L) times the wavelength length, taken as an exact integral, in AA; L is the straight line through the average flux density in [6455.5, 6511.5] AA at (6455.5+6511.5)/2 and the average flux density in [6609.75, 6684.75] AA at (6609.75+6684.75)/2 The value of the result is -0.8 AA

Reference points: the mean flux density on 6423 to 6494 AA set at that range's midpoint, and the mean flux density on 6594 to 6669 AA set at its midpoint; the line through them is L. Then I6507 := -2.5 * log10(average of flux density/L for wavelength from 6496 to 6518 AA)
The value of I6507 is -0.023 mag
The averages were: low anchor 156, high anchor 164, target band 161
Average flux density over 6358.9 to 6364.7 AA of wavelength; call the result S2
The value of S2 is 145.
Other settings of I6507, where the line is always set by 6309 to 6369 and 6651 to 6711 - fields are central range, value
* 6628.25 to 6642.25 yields -0.05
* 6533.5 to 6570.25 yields -0.08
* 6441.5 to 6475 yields -0.03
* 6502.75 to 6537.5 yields -0.10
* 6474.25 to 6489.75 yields -0.08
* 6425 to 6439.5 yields -0.01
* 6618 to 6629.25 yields -0.06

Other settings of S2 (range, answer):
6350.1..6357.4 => 151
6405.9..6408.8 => 149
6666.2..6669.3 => 165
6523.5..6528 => 168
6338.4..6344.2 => 155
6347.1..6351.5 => 152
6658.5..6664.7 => 155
